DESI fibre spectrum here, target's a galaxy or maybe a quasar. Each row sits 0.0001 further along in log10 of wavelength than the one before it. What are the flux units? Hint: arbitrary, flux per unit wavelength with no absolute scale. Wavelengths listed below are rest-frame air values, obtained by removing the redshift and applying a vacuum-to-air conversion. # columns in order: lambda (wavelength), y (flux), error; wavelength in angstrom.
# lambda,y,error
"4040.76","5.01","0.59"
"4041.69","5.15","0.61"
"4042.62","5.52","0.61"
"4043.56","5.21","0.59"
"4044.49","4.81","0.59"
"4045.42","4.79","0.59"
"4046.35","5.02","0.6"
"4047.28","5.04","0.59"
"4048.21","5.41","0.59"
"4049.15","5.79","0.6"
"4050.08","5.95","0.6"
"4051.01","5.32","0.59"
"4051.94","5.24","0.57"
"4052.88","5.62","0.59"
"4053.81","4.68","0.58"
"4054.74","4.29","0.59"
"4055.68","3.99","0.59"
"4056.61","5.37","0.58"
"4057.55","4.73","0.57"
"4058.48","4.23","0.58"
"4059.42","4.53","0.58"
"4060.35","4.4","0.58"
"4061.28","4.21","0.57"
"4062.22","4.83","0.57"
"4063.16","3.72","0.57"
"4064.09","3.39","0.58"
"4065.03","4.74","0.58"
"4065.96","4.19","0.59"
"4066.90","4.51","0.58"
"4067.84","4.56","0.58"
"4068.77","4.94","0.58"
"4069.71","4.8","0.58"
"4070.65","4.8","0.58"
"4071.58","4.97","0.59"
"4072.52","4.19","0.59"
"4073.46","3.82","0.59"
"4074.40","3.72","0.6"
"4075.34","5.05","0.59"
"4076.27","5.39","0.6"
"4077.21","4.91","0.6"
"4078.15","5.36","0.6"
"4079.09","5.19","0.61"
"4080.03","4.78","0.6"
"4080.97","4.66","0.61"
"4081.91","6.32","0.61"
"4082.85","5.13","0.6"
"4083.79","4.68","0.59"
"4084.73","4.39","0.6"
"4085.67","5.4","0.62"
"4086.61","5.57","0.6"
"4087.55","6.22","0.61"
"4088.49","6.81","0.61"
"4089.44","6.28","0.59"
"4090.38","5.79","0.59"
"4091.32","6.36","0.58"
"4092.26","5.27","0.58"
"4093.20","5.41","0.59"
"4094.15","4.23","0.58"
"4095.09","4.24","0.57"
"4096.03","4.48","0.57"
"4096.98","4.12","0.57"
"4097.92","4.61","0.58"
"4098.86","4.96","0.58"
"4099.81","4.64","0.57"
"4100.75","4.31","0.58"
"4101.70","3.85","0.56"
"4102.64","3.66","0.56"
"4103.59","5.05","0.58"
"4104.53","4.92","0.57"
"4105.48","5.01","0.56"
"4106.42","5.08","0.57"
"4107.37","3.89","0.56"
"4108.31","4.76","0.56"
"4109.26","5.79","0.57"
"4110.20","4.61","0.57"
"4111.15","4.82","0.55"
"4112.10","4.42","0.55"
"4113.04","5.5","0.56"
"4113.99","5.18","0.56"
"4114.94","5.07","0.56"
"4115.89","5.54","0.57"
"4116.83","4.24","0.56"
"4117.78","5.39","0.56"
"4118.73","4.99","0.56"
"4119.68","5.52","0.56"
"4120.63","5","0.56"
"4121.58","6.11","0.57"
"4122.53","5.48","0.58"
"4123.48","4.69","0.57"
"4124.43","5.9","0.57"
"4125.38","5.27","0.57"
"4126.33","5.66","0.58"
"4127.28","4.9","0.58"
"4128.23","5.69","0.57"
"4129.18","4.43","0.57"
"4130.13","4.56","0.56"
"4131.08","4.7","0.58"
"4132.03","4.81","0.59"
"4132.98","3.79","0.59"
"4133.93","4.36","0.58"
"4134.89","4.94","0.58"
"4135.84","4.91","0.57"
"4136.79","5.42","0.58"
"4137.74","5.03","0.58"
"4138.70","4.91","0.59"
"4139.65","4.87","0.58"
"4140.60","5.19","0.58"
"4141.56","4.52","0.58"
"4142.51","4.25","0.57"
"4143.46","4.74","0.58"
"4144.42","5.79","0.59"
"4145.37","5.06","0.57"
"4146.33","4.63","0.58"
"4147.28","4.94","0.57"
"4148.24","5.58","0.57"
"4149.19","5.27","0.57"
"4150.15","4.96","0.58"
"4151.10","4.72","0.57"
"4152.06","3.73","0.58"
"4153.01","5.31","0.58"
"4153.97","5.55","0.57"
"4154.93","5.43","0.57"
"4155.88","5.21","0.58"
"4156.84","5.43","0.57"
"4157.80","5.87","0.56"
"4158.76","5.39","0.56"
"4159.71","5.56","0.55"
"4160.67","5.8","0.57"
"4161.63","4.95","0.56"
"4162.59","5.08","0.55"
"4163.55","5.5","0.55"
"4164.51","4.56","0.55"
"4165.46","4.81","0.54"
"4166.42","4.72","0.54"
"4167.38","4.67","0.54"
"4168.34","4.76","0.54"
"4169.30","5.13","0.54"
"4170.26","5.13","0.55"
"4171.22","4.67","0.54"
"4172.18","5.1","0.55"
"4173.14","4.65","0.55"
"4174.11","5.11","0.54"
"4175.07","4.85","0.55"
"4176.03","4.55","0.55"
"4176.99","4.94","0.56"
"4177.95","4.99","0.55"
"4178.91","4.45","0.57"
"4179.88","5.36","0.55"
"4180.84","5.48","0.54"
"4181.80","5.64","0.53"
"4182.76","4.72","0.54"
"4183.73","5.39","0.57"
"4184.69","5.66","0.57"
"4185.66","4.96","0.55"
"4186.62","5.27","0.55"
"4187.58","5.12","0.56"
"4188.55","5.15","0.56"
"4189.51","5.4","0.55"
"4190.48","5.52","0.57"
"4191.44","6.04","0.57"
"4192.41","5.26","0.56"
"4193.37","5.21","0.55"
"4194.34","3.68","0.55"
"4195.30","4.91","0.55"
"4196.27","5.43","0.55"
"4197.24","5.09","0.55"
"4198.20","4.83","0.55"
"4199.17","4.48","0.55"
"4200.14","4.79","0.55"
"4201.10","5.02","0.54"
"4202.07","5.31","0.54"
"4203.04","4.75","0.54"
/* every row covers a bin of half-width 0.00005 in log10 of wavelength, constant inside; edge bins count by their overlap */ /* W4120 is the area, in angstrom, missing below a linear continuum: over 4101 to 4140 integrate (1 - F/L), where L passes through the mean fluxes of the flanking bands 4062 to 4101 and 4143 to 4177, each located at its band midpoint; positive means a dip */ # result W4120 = 0.32 angstrom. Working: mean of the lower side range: 4.9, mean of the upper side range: 5.06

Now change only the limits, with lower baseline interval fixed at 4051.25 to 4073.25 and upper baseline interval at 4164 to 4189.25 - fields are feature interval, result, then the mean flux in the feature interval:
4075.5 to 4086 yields -1.07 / 5.11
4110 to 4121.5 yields -0.73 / 5.07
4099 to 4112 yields 0.22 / 4.65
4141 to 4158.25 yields -0.56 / 5.05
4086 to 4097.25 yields -1.80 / 5.42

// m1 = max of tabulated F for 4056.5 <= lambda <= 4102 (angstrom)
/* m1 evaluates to 6.81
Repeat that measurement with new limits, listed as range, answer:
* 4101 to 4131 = 6.11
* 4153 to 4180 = 5.87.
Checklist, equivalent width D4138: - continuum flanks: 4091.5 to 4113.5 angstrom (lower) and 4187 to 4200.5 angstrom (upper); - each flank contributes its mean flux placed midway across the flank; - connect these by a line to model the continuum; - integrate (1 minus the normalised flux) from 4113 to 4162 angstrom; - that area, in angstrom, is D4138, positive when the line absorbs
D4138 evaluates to -2.5 angstrom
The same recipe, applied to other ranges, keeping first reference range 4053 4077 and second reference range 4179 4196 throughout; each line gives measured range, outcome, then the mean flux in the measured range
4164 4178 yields 0.7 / 4.84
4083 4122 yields -2.6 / 5.03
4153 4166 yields -0.7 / 5.31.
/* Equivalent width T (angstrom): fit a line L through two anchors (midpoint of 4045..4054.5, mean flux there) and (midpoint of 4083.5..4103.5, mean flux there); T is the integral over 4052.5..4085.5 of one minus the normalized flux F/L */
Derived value 3.1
